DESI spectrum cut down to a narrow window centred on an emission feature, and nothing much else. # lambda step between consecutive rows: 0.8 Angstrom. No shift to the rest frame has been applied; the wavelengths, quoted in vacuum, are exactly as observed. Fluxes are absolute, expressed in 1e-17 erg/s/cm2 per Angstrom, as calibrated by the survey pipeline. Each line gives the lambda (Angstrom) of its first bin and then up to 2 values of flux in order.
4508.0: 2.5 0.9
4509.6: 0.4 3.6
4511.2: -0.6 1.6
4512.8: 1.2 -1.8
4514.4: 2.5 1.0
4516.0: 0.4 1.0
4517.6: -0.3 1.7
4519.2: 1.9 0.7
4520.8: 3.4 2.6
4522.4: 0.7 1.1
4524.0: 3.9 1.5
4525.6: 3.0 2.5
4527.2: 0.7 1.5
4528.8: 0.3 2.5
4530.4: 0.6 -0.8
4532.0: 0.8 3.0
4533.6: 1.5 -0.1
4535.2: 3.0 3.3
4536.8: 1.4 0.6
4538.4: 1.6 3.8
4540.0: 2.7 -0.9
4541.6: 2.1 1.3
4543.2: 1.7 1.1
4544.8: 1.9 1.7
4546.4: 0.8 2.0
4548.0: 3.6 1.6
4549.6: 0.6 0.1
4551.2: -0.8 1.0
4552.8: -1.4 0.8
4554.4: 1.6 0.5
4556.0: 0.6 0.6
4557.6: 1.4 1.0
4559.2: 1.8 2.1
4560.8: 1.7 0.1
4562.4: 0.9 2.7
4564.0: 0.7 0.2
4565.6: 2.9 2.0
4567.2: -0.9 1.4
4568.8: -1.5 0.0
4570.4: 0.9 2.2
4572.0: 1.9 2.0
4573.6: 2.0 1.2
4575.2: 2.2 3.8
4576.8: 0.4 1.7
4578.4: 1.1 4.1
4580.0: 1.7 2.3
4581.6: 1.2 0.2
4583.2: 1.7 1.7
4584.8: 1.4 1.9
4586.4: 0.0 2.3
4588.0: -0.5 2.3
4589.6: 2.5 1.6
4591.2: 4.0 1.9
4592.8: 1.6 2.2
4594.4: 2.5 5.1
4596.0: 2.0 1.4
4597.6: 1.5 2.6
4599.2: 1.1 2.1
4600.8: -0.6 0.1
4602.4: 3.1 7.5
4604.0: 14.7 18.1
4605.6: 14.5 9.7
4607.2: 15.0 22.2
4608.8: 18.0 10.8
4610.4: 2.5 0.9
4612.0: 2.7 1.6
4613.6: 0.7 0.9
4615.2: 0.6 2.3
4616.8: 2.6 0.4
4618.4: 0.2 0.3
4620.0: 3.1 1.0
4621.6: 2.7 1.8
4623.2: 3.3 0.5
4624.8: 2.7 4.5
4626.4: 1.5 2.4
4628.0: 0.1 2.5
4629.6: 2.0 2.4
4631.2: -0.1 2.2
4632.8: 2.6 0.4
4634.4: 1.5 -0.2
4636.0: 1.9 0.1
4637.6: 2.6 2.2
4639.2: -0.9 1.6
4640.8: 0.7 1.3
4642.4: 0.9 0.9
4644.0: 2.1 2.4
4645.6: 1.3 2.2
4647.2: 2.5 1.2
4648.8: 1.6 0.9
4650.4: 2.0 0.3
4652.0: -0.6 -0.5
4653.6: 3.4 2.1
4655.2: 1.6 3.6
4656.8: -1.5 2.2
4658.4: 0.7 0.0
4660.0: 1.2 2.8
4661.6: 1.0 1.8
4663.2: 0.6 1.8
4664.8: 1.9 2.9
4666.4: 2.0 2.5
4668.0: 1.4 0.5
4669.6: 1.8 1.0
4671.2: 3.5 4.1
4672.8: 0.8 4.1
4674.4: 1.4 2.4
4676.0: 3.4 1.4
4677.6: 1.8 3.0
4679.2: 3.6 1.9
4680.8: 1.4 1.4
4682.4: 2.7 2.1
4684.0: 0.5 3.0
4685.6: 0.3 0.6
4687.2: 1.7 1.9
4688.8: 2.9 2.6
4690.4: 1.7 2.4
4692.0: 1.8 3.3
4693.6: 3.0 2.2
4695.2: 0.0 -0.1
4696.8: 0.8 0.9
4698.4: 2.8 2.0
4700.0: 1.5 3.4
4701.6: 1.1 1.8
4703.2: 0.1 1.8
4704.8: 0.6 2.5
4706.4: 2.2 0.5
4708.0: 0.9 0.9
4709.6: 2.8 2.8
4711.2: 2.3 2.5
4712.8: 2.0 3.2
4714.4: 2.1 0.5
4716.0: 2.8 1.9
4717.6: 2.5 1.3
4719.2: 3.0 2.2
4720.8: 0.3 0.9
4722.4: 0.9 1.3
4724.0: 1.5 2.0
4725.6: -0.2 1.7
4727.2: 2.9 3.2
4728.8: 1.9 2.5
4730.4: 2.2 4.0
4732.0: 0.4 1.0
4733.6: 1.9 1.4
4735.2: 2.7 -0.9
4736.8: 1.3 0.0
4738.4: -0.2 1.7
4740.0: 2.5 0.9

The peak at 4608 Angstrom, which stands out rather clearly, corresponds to [O II]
